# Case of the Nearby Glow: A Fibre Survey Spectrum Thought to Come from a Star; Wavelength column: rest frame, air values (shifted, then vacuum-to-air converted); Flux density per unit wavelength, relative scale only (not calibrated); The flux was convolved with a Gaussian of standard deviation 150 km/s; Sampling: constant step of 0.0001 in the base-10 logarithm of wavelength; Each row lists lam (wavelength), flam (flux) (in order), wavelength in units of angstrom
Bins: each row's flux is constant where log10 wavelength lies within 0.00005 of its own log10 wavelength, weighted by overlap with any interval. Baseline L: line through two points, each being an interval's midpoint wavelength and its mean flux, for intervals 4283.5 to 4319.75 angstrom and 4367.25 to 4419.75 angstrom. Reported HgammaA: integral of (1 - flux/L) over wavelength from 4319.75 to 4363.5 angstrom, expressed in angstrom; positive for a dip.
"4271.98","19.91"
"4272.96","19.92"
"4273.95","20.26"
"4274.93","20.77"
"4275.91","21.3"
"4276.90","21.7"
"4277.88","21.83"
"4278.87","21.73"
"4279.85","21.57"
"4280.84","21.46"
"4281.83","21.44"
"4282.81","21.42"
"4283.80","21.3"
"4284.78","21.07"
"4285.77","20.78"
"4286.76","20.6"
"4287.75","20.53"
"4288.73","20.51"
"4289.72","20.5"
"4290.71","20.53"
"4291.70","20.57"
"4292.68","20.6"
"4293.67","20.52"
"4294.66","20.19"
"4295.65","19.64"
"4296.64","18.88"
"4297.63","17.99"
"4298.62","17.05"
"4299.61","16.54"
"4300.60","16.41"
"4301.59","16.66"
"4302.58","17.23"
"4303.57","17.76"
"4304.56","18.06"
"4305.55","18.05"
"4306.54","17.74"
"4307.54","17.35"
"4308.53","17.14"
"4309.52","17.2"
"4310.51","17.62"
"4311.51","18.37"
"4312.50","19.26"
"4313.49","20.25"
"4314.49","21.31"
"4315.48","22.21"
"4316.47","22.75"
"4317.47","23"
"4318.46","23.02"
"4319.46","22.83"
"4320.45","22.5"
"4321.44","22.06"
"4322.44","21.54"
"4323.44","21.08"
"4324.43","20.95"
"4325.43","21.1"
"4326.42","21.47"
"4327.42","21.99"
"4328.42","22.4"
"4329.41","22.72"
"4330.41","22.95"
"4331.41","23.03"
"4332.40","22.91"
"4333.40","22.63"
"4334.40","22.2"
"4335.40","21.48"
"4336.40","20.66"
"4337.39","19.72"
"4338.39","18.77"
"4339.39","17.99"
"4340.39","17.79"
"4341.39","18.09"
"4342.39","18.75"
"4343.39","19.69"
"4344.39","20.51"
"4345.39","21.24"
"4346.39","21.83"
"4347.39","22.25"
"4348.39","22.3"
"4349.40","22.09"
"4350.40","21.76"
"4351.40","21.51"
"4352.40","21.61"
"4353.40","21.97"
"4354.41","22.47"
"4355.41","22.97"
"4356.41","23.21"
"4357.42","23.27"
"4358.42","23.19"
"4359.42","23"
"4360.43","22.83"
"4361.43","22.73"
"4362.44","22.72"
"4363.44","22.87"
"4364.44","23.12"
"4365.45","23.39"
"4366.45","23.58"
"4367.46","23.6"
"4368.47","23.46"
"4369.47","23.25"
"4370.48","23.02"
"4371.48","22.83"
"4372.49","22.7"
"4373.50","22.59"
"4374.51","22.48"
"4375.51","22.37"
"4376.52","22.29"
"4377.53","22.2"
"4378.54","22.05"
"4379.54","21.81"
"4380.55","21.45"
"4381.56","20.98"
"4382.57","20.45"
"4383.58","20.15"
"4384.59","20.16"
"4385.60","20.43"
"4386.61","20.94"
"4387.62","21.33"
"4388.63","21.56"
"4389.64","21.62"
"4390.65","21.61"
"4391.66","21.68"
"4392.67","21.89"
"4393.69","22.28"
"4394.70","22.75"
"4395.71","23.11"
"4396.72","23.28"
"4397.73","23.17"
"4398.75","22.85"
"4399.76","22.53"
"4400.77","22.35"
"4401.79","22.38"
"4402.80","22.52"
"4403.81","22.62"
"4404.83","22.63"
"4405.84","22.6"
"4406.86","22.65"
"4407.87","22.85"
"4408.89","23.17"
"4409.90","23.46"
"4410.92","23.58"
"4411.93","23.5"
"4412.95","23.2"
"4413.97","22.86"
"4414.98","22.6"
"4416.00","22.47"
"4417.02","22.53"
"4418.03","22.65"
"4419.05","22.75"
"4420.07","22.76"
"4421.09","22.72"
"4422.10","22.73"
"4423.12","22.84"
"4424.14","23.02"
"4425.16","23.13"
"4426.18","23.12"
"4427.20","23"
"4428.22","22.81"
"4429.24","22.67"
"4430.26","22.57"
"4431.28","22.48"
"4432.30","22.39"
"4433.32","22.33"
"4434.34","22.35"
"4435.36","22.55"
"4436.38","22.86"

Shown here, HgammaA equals -1.85 angstrom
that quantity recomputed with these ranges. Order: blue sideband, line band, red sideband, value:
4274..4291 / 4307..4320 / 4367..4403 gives 0.7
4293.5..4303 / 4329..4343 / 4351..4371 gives 0.2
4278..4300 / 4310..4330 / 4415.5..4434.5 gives -0.6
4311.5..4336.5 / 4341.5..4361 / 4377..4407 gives 0.0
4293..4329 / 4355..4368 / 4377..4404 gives -1.3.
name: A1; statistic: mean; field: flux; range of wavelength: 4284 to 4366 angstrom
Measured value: 20.7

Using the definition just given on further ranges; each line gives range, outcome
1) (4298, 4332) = 20.1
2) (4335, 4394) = 21.7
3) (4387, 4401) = 22.3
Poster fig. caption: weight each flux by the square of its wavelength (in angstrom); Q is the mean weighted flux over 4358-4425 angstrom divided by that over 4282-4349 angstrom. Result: 1.1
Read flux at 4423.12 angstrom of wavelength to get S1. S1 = 22.84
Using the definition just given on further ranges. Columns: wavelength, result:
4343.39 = 19.69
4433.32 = 22.33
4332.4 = 22.91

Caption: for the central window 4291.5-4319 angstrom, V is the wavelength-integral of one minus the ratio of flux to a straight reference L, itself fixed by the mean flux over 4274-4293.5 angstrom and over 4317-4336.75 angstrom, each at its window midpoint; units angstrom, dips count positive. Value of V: 3.3 angstrom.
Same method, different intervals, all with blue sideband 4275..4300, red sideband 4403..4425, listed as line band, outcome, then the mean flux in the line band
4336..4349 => 0.9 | 20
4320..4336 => -0.6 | 22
